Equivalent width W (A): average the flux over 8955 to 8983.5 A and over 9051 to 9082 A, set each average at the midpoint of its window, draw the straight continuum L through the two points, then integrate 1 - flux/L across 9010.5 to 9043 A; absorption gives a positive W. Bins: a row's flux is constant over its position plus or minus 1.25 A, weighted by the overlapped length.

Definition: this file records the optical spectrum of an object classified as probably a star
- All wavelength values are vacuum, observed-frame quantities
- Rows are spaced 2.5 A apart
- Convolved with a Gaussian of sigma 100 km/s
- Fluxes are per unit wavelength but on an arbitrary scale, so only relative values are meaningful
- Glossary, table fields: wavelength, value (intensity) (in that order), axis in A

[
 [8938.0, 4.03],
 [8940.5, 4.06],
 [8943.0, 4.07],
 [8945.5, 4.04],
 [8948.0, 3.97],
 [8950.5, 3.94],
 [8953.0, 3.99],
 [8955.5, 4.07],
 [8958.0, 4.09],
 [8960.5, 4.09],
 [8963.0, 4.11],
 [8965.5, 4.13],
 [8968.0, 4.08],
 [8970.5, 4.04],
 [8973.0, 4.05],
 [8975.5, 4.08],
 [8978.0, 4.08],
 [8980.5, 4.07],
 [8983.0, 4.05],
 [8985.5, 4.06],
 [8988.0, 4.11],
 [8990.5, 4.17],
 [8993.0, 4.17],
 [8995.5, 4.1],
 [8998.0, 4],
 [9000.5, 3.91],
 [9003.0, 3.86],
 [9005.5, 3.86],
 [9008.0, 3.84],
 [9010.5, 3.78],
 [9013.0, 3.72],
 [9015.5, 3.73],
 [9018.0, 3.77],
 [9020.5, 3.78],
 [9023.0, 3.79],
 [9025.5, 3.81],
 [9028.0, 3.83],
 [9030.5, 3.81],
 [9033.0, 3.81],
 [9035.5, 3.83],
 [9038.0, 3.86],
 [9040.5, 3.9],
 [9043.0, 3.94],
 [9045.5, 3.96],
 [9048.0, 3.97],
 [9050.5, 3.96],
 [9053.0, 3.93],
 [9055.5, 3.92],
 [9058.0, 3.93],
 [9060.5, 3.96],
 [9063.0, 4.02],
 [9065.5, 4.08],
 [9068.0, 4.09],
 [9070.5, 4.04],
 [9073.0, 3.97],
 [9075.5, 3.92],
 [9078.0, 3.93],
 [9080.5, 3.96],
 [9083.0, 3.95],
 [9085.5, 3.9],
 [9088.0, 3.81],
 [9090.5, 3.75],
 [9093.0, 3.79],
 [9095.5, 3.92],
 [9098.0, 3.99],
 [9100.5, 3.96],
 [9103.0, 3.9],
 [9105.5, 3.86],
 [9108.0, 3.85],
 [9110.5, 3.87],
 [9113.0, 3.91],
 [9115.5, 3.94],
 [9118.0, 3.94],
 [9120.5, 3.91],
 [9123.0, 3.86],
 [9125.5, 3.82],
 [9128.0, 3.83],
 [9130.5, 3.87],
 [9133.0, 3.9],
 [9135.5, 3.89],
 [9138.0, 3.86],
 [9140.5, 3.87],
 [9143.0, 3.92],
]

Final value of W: 1.7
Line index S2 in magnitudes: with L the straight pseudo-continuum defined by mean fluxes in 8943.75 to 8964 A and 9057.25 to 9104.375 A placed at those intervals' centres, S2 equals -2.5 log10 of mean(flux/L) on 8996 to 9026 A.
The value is 0.05 mag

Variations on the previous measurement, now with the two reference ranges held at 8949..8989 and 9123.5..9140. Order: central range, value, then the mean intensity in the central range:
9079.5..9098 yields 0.01 mag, 3.88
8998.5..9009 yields 0.04 mag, 3.88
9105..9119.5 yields 0.00 mag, 3.9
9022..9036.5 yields 0.05 mag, 3.81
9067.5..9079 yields -0.01 mag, 3.98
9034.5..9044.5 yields 0.03 mag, 3.89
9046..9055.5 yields 0.00 mag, 3.95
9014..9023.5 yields 0.07 mag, 3.76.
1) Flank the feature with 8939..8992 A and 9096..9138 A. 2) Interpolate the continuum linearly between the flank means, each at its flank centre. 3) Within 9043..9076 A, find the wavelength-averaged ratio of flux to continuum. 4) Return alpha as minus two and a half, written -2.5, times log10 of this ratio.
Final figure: -0.01 mag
